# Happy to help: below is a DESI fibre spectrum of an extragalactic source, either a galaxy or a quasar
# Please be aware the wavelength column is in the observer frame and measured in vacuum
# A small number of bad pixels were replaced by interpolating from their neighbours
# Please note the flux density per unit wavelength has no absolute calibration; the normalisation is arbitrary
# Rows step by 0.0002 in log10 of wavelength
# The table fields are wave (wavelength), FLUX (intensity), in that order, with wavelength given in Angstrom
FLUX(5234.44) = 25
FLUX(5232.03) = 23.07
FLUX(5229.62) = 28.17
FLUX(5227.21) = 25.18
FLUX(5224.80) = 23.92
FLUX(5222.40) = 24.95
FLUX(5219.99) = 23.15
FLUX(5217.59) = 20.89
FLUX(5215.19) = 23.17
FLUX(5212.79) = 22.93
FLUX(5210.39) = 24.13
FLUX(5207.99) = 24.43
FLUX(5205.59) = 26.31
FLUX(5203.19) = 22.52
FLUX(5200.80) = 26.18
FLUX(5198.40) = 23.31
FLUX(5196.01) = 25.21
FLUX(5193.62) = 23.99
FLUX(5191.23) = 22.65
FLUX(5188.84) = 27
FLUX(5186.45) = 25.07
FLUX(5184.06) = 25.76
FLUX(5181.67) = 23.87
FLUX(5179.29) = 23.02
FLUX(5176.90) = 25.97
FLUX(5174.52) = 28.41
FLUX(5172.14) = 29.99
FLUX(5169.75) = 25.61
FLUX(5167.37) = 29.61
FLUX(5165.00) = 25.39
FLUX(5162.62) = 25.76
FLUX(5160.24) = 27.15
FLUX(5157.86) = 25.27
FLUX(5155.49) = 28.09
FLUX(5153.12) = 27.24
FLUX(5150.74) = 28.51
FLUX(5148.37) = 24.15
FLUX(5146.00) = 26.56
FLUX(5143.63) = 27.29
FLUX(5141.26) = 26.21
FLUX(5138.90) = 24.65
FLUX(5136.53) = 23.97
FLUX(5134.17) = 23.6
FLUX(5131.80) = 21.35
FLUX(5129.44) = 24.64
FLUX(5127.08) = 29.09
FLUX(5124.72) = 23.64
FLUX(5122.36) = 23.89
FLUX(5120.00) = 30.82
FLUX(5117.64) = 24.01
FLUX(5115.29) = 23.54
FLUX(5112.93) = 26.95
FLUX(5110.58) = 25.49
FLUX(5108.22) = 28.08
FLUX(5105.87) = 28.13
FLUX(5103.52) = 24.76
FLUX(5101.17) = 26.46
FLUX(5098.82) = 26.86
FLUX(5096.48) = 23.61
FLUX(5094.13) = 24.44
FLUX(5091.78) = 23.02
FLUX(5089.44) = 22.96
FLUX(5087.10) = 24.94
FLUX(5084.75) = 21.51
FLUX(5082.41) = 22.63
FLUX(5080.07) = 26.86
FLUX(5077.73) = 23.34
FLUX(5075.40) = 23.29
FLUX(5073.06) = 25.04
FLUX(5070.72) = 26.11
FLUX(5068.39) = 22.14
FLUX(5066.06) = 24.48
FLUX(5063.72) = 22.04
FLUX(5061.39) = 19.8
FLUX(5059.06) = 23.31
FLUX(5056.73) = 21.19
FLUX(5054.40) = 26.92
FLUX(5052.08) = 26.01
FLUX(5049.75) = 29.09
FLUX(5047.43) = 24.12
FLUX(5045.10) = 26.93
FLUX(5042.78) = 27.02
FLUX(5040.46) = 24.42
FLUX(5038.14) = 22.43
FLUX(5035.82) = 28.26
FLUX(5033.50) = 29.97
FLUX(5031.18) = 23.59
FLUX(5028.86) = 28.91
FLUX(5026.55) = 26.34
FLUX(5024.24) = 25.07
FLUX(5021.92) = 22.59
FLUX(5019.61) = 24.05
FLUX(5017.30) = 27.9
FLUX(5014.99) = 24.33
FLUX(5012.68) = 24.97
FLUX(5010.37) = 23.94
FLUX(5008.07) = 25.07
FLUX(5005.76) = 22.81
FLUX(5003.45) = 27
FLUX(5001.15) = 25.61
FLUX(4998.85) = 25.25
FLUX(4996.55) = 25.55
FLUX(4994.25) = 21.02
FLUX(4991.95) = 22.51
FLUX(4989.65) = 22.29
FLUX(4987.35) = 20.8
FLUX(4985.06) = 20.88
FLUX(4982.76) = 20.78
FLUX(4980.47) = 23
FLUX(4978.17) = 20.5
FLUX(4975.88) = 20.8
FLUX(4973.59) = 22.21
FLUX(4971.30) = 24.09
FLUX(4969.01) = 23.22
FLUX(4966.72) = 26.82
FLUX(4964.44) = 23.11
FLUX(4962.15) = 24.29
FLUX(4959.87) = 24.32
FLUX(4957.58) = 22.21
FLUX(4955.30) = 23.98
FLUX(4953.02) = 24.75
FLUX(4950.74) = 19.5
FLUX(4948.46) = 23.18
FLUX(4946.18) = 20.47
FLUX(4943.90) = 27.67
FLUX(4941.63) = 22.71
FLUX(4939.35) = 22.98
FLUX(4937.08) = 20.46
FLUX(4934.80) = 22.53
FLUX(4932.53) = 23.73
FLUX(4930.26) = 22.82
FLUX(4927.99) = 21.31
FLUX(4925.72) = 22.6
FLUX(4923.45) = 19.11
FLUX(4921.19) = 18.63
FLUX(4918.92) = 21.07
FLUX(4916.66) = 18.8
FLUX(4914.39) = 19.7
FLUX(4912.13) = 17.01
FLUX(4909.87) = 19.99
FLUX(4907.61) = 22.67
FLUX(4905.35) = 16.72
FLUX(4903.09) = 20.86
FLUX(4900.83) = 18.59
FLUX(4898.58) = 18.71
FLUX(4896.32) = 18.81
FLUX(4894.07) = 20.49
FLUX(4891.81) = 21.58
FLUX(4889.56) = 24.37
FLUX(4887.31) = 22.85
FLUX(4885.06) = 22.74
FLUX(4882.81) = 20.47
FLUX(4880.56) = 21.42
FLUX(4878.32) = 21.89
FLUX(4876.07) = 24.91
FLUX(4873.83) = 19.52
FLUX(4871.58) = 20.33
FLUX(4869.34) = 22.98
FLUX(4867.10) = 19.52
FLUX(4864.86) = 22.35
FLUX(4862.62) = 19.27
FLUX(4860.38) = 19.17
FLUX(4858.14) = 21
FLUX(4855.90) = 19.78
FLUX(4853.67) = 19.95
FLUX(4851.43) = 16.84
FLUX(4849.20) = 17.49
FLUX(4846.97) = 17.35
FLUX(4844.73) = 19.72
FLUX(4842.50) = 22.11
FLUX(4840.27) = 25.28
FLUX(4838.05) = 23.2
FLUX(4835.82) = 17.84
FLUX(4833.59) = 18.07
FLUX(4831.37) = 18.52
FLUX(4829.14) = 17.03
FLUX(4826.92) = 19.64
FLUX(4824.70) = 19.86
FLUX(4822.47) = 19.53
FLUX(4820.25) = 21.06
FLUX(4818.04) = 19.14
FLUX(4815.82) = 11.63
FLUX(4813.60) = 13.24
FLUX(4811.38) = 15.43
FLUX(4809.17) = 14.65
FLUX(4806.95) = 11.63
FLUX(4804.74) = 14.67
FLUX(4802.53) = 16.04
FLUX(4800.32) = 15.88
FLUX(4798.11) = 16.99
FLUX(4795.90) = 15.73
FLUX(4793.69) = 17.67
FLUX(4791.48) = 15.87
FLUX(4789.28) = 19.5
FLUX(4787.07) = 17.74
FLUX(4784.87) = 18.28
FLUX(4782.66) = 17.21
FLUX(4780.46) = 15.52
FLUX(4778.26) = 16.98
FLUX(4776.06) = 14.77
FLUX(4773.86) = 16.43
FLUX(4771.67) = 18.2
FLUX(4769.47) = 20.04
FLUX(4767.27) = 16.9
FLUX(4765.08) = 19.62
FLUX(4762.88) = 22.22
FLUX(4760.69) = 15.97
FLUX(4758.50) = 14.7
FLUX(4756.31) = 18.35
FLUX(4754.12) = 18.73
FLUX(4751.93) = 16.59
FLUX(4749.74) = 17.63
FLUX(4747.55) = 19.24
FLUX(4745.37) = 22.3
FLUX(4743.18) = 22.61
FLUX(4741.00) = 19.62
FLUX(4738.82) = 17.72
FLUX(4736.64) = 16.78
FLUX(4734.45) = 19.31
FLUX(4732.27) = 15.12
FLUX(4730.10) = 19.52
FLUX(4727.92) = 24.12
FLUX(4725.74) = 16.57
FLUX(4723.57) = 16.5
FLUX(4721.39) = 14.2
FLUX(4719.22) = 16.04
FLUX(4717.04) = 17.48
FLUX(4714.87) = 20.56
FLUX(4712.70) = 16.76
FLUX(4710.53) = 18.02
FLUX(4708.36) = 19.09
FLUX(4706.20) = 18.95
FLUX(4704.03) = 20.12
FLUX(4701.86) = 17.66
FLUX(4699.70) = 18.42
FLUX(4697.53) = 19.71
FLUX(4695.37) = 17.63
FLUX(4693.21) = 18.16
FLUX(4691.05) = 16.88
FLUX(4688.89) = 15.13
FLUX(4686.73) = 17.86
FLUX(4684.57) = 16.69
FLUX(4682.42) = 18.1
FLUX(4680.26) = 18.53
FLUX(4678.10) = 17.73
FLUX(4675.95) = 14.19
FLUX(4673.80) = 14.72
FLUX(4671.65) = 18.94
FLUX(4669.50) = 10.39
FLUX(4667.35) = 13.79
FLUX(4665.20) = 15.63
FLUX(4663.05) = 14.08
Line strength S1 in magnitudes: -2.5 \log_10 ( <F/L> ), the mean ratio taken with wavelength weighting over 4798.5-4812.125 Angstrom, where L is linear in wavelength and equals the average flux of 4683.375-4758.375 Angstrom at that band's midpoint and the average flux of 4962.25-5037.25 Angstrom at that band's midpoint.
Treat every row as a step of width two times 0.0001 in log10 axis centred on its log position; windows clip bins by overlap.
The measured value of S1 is 0.33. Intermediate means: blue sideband 18.2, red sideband 24.2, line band 14.8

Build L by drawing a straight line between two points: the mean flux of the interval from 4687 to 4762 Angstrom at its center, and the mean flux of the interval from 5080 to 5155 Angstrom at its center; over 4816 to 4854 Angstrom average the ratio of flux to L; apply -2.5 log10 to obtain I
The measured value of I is 0.04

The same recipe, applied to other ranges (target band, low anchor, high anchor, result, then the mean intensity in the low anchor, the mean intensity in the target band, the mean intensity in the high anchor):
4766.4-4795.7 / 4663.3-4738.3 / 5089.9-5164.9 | 0.097 mag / 17.3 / 17.3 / 25.7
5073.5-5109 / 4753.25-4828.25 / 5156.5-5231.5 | -0.074 mag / 17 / 24.7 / 25.1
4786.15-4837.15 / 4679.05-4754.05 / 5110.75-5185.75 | 0.181 mag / 18.2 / 16.9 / 25.9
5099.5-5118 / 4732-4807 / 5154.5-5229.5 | -0.104 mag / 17.6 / 26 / 25.2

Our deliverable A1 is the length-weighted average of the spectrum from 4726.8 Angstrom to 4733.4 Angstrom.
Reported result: 19.6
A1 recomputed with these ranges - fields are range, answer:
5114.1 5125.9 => 25.2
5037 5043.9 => 24.6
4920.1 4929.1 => 20.4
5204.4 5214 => 24.4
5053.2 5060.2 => 23.8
